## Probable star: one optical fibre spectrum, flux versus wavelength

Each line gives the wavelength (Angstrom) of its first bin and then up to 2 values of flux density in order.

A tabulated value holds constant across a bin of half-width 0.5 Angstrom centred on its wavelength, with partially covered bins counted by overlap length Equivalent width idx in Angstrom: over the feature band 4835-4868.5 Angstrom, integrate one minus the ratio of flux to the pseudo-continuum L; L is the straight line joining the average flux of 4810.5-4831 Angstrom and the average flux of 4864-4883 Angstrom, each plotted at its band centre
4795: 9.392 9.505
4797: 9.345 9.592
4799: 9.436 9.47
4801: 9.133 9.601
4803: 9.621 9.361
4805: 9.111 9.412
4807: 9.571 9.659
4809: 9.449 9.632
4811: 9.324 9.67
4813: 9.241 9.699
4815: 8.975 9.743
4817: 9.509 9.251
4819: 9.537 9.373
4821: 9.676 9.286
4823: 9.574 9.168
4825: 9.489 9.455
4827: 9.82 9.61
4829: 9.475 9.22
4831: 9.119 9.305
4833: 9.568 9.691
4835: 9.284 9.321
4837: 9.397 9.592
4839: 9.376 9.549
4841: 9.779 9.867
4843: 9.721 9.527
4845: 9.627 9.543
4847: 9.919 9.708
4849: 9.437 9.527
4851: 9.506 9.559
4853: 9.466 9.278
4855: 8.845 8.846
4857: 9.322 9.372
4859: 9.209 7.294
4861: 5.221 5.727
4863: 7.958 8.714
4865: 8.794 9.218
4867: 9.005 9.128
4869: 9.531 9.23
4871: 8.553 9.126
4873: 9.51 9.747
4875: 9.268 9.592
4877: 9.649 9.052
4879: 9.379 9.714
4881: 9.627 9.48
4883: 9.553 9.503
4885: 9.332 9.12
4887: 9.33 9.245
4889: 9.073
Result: 1.1 Angstrom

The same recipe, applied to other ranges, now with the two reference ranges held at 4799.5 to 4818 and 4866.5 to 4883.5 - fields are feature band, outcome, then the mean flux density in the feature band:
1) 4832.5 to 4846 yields -0.22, 9.56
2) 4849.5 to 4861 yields 0.55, 8.94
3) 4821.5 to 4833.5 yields 0.00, 9.42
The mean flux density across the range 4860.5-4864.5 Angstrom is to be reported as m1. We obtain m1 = 6.91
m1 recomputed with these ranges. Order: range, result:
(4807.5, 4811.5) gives 9.52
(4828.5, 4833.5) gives 9.34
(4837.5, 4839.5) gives 9.48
